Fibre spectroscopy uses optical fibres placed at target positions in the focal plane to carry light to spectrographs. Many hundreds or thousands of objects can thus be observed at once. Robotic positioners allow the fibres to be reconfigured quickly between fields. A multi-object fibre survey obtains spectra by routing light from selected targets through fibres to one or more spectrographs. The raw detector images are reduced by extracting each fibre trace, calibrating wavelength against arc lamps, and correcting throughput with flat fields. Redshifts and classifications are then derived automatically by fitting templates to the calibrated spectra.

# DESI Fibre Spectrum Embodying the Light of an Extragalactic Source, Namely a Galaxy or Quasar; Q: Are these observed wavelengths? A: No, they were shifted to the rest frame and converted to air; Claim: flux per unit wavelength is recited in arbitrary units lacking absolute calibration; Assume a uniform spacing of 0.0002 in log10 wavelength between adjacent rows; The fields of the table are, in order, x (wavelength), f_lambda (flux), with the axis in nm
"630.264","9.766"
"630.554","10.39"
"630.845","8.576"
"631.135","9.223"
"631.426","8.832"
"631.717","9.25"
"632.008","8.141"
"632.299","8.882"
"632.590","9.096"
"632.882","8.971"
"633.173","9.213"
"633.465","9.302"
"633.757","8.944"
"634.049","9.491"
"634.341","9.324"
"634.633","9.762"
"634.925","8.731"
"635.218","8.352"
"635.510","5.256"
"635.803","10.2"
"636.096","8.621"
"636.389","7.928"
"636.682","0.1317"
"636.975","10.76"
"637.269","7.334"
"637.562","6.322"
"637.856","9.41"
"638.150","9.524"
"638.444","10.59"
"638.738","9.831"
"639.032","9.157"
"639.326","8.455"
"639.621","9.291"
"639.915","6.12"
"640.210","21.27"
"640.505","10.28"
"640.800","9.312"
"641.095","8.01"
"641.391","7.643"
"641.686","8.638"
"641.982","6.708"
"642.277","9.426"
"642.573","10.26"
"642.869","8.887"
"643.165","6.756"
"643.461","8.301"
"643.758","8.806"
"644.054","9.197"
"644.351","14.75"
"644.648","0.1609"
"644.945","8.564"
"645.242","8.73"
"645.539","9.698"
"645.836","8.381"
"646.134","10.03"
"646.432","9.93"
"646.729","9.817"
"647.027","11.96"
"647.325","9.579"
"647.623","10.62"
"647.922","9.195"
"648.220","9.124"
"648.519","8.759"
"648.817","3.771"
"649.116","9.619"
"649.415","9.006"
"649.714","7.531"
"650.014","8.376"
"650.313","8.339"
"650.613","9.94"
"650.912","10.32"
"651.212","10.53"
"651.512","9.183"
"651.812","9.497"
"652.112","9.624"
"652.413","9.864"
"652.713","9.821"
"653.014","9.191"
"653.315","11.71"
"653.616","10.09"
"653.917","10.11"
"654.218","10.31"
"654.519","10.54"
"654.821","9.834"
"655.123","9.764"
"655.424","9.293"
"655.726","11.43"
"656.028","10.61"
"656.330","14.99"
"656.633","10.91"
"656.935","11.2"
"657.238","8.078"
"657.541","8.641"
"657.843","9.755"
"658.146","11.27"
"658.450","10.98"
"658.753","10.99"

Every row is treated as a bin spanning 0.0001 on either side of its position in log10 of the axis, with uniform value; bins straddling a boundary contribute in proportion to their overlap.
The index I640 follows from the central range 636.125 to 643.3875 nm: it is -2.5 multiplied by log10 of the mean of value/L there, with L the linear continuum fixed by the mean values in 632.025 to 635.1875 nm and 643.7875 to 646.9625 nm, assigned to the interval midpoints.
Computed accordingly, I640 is 0.03 mag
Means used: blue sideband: 9.1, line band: 8.83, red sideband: 9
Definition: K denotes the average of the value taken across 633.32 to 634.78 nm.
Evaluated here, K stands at 9.37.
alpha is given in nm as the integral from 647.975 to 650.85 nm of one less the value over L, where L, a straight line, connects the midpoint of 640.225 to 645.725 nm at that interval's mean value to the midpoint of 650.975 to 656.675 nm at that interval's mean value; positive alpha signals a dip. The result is 0.41 nm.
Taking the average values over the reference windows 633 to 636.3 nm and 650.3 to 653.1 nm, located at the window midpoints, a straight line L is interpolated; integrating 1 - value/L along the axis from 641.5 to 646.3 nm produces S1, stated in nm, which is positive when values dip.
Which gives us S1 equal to 0.37 nm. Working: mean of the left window 8.82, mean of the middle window 8.58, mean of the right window 9.7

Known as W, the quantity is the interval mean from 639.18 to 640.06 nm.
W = 7.96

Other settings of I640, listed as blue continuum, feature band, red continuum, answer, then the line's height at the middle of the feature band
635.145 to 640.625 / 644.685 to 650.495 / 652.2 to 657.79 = 0.10 mag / 9.71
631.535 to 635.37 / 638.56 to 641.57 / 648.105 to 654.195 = -0.09 mag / 9.11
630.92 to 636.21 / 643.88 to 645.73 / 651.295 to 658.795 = 0.13 mag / 9.62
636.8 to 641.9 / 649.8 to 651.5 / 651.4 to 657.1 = 0.09 mag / 10.2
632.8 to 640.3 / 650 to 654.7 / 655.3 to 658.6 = 0.04 mag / 10.2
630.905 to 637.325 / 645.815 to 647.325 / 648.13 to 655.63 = -0.11 mag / 9.11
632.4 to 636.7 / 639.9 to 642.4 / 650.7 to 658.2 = -0.10 mag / 9.06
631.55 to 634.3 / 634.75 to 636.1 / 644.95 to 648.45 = 0.12 mag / 9.15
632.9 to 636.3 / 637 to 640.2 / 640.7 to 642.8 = -0.07 mag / 8.68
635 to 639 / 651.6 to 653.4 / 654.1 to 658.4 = 0.02 mag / 10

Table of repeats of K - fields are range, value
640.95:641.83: 8.09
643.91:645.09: 8.16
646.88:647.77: 10.7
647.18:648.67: 9.45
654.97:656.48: 11.2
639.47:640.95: 11.2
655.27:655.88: 10.4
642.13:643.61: 8.72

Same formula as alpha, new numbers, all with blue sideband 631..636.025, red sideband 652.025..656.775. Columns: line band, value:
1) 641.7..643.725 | 0.25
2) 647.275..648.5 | 0.06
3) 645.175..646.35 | 0.07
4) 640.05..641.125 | -0.36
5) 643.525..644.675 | 0.07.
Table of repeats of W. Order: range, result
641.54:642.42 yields 8.25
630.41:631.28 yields 9.4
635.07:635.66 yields 6.82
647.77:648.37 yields 9.15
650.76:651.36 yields 10.4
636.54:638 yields 6.81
